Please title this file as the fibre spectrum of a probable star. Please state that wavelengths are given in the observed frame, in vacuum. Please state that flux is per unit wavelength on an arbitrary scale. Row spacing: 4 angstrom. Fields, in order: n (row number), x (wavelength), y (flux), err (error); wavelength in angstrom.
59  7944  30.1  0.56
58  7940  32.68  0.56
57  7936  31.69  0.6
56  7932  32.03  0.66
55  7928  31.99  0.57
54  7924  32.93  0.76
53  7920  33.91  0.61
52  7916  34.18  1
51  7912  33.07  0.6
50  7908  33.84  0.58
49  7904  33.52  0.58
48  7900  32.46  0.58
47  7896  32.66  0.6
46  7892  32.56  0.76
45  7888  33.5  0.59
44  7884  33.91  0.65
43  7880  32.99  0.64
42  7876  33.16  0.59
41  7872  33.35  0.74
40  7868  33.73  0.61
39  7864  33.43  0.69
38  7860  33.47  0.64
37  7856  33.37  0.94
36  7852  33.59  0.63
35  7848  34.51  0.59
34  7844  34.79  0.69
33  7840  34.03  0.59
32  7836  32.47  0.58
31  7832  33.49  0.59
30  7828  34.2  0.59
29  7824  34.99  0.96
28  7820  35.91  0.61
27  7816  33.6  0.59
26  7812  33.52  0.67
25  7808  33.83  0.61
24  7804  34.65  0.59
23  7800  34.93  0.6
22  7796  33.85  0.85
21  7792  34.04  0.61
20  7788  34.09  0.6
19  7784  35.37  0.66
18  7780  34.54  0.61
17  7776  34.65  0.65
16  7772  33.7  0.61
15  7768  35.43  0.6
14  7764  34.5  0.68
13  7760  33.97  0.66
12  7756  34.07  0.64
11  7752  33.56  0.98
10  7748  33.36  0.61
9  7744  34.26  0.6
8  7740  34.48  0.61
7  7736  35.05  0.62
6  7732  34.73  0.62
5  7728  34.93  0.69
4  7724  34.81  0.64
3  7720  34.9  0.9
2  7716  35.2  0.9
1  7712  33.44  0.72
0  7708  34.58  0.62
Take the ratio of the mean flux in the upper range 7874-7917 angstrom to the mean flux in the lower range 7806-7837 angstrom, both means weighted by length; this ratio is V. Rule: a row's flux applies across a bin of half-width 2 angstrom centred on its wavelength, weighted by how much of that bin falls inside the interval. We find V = 0.98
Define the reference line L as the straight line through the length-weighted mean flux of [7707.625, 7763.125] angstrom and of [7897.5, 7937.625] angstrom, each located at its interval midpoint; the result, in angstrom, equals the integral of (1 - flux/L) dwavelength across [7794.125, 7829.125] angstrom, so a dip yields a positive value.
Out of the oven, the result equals -0.63 angstrom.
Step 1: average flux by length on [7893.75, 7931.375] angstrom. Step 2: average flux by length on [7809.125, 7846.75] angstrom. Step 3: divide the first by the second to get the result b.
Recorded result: 1.0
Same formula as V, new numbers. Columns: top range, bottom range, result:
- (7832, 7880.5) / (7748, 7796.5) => 0.98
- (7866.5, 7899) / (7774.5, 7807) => 0.96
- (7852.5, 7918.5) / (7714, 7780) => 0.97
